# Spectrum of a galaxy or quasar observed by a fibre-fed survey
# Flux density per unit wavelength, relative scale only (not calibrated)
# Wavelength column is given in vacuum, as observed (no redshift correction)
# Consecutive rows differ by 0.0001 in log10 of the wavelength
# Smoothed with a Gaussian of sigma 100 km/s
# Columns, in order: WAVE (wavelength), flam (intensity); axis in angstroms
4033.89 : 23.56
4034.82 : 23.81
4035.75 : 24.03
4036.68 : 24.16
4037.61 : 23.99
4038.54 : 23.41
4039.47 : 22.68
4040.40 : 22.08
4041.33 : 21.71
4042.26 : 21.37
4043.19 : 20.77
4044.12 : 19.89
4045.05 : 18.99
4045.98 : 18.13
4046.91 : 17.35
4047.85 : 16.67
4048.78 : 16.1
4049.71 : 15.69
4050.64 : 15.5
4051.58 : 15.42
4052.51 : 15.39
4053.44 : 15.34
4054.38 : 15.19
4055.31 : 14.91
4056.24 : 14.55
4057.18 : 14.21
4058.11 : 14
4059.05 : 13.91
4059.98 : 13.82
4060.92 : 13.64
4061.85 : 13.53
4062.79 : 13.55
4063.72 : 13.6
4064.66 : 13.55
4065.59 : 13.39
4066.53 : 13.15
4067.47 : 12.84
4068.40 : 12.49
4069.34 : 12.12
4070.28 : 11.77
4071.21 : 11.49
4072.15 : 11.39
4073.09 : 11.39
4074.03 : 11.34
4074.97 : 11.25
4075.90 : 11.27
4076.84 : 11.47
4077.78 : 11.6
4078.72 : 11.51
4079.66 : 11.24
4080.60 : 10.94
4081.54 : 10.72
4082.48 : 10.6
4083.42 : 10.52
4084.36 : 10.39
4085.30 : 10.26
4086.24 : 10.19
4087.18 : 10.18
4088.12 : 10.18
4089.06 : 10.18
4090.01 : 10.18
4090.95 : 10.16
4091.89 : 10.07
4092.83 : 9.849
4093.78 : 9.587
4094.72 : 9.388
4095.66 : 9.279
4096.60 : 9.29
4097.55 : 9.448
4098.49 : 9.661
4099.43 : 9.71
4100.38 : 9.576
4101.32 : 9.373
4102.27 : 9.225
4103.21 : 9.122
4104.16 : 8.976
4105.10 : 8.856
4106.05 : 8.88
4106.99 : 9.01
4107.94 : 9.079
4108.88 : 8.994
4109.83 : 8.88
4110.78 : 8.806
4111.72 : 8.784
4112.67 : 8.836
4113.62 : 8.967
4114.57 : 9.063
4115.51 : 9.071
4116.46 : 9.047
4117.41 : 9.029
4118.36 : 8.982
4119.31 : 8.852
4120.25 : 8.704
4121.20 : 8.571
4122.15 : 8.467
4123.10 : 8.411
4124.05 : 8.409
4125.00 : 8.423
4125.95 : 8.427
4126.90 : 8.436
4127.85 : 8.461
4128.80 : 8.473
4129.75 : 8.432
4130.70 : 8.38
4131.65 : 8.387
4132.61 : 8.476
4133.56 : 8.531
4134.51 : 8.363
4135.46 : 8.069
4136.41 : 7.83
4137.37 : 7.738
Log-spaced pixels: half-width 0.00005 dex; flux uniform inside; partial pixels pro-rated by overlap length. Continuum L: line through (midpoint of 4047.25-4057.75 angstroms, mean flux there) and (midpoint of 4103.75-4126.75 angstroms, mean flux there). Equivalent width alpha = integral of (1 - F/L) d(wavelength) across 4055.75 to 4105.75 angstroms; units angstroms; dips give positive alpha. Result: 5.01 angstroms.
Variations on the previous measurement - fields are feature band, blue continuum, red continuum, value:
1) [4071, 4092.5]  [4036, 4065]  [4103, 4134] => 4.10 angstroms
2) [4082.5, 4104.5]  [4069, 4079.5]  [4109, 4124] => 1.03 angstroms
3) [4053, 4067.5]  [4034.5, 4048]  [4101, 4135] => 3.38 angstroms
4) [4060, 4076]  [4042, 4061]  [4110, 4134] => 2.16 angstroms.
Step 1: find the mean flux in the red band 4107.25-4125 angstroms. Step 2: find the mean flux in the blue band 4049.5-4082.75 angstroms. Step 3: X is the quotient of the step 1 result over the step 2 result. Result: 0.68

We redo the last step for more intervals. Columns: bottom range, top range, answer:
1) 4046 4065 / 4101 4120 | 0.60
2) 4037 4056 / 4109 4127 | 0.47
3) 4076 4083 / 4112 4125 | 0.79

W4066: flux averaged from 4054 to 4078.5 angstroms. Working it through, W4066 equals 12.9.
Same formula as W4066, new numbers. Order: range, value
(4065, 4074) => 12.2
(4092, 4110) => 9.3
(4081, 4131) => 9.27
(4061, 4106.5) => 10.8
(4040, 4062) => 16.6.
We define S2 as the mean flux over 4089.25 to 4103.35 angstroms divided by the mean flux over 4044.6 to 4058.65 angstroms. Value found 0.6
